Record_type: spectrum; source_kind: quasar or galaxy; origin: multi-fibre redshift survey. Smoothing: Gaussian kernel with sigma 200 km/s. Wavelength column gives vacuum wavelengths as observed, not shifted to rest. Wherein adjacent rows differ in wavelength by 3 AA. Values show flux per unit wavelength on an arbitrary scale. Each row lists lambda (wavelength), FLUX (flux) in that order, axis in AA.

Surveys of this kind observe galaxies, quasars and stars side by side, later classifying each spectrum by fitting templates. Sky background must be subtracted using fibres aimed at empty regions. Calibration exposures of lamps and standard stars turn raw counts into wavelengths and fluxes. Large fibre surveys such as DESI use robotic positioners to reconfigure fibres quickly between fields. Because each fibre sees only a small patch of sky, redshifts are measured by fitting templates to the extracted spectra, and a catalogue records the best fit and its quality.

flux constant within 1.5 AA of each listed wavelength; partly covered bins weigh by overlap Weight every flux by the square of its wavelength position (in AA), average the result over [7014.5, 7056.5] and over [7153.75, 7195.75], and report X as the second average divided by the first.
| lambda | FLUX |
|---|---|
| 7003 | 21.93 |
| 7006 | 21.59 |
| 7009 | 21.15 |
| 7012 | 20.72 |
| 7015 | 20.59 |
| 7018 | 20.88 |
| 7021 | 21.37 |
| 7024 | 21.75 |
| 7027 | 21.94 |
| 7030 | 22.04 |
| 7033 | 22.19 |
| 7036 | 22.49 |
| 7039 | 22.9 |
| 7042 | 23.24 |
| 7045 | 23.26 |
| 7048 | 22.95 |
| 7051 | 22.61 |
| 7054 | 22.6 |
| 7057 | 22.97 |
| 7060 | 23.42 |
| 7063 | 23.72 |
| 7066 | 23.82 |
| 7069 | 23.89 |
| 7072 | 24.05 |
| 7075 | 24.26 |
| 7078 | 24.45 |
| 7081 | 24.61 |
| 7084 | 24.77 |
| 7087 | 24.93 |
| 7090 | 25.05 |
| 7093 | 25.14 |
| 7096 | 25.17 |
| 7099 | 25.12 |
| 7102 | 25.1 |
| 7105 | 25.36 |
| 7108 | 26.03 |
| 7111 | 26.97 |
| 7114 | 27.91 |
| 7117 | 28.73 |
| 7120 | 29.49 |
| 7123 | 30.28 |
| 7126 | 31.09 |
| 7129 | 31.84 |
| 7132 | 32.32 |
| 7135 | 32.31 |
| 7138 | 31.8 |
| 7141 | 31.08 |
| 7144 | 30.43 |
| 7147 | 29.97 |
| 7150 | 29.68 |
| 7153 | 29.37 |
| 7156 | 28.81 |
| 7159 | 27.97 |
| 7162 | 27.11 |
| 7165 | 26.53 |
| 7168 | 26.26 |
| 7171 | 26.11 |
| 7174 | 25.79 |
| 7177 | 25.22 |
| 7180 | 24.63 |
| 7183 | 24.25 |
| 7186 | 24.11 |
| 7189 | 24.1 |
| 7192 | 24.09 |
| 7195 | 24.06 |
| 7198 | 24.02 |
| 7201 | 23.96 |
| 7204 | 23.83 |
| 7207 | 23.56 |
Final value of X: 1.20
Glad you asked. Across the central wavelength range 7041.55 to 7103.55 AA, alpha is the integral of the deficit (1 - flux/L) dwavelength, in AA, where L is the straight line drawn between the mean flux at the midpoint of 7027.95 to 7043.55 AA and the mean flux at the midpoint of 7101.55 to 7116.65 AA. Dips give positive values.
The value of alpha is 1.2 AA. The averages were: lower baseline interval 22.6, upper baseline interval 26.5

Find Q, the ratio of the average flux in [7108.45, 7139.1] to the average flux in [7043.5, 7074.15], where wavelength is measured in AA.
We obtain 1.29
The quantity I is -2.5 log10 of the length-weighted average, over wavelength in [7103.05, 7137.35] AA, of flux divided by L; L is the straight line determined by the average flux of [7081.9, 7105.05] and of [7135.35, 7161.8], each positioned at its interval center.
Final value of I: -0.07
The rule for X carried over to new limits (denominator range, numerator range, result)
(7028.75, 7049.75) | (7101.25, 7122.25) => 1.22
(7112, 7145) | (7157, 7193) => 0.85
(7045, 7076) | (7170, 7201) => 1.09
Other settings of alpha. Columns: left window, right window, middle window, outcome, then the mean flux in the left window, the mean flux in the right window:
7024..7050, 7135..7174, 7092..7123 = -0.5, 22.6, 28.8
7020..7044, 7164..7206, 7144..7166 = -4.0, 22.3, 24.7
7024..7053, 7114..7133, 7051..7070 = 1.0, 22.6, 30.4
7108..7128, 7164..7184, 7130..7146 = -2.2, 28.9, 25.5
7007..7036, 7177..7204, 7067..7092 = -2.3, 21.5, 24.2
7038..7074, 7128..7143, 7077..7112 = 2.8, 23.3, 31.8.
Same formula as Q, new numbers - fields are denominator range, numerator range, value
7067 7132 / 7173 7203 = 0.92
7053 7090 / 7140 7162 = 1.22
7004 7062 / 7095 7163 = 1.30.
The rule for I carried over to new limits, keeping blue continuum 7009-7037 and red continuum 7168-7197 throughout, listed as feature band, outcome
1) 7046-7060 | -0.04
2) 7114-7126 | -0.25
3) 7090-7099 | -0.10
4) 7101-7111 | -0.11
